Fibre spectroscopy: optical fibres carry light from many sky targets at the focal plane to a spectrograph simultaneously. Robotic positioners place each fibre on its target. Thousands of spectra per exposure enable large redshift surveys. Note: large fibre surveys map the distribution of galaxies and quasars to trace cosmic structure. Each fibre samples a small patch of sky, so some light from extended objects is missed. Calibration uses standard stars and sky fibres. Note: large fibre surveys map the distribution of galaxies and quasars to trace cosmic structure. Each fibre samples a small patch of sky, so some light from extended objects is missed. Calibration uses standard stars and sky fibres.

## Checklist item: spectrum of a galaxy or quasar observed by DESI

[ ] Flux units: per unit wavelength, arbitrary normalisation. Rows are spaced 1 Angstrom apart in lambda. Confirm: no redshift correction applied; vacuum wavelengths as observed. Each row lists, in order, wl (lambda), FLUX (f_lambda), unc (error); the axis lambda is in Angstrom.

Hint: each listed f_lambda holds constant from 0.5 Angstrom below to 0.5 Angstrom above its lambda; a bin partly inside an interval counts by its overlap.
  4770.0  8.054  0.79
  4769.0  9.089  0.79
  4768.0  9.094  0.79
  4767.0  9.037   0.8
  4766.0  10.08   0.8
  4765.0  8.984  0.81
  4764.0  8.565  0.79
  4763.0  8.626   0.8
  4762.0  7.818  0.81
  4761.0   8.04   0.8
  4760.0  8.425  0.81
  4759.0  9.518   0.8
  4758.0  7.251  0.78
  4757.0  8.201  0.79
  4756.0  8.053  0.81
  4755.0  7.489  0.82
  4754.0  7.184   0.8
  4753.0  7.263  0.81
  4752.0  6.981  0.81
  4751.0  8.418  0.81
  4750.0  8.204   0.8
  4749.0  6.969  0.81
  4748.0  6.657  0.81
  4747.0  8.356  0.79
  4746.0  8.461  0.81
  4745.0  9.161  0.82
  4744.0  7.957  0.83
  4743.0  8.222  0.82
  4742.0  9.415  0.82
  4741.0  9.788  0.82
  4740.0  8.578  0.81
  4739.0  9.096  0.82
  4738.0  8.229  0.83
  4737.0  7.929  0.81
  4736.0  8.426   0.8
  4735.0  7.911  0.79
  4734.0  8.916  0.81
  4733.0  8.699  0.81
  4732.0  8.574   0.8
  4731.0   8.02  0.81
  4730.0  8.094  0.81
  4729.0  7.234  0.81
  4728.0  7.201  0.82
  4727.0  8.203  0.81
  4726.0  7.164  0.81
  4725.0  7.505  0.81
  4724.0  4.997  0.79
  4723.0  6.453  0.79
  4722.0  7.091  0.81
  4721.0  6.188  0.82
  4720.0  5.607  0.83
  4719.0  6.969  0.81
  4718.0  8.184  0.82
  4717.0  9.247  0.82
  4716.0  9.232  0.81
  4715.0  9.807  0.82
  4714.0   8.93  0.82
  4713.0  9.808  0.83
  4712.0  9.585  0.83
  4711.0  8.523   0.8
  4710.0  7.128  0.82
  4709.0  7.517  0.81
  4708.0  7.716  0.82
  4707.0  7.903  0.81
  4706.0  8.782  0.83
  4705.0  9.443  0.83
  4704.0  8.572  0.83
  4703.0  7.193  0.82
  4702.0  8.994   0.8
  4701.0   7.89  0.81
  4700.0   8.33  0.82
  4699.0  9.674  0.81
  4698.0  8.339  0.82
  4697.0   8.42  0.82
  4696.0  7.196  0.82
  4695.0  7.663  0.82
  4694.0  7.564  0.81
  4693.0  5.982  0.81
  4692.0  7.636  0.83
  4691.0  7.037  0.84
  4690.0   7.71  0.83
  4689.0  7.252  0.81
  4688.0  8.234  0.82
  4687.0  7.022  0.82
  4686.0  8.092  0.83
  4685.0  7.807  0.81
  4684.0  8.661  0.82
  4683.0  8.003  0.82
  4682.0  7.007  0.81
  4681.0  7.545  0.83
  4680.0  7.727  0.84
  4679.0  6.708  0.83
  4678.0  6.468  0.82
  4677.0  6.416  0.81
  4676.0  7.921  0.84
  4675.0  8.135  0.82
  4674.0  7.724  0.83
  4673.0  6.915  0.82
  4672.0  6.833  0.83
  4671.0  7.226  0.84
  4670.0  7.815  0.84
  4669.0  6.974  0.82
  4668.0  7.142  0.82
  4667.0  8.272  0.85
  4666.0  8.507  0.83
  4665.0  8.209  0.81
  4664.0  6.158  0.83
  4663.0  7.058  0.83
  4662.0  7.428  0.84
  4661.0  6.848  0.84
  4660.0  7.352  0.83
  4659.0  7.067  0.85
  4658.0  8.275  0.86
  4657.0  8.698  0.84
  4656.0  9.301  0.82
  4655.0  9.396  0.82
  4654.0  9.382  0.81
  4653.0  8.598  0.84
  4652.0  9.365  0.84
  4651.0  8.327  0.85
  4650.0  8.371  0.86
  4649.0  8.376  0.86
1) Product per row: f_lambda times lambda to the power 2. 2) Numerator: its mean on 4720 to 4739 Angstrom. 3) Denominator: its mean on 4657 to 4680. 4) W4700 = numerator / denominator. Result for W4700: 1.1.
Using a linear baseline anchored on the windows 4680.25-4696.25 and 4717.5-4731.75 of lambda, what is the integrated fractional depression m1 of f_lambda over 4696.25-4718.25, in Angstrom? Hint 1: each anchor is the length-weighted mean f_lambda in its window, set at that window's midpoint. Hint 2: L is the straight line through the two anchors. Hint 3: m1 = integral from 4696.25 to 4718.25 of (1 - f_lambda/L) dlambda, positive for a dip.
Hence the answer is -3.9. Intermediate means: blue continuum 7.53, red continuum 7.09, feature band 8.59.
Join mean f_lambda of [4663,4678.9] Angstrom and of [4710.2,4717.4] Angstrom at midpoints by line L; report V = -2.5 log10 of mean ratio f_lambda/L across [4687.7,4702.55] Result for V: 0.07 mag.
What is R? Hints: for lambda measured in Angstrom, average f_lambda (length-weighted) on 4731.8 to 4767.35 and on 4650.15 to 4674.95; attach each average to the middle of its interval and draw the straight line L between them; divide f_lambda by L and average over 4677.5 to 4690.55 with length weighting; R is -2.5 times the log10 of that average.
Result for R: 0.06 mag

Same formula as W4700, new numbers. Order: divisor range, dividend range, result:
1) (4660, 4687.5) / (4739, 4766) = 1.15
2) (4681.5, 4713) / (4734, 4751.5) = 1.07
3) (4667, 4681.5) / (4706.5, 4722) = 1.13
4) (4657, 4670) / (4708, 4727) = 1.06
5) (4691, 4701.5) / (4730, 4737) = 1.09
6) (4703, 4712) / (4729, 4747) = 1.05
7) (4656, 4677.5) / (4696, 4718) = 1.16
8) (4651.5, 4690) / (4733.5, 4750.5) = 1.12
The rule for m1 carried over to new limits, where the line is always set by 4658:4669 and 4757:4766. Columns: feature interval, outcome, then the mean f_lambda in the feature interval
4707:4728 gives 0.6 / 7.78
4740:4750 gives 0.0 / 8.34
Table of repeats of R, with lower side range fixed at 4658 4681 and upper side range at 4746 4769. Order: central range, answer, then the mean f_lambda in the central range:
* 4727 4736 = -0.024 mag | 8.11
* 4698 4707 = -0.121 mag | 8.56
